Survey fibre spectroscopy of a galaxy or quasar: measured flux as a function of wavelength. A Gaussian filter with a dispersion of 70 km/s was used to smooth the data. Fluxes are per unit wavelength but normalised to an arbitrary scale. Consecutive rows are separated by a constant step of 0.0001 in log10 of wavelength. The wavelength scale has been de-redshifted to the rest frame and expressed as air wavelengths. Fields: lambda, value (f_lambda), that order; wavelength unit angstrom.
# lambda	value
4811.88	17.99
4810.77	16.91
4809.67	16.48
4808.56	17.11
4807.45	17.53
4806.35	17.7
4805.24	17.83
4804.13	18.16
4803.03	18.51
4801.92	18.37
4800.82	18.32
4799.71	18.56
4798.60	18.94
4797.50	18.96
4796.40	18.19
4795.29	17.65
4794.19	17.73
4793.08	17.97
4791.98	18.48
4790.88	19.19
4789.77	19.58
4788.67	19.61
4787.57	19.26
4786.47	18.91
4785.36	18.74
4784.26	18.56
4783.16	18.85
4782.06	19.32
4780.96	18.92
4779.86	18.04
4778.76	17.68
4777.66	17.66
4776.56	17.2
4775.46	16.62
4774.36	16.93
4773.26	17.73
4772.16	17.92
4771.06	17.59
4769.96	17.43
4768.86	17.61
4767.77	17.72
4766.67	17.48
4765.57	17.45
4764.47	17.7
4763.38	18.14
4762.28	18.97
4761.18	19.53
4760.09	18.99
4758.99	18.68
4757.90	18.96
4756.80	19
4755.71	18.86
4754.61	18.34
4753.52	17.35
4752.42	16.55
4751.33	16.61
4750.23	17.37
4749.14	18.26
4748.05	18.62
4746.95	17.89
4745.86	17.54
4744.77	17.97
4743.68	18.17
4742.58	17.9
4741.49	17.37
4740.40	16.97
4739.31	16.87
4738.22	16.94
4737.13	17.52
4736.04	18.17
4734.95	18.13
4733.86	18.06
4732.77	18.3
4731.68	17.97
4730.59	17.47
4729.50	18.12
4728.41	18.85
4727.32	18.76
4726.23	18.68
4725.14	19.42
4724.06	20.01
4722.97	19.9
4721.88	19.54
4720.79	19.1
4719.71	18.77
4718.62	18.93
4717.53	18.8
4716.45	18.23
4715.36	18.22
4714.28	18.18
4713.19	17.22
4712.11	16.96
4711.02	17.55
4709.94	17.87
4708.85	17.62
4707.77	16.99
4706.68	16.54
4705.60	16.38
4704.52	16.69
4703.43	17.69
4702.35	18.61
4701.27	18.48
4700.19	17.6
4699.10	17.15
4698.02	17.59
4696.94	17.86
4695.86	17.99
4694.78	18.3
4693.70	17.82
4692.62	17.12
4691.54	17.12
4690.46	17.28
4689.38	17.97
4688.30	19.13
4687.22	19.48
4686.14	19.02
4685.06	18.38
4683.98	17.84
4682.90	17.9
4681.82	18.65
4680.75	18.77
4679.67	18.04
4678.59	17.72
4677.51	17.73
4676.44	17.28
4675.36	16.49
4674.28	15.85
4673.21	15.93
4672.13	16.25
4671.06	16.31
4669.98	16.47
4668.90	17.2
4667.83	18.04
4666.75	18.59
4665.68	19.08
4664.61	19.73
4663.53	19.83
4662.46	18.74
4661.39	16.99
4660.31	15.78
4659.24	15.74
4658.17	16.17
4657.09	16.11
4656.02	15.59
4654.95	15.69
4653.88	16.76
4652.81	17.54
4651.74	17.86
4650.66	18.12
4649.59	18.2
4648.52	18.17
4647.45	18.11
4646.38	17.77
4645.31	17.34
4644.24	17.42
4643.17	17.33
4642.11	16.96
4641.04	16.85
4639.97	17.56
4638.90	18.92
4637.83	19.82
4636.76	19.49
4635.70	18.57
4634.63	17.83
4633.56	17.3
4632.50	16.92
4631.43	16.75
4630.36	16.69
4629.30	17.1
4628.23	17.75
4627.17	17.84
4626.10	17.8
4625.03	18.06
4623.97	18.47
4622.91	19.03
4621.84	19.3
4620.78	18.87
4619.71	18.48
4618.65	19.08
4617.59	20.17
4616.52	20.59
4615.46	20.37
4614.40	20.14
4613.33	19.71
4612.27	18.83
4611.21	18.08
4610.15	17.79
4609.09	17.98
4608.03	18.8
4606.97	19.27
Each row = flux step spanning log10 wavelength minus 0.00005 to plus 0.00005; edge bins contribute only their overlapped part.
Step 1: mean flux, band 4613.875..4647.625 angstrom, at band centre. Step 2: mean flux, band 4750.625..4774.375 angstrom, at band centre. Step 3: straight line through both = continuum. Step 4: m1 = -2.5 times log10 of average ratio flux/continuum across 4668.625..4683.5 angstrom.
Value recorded 0.06 mag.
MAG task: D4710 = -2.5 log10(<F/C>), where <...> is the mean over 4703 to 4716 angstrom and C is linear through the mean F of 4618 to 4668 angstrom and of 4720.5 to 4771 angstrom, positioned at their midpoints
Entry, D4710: 0.04 mag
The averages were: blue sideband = 17.8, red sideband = 18.1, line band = 17.3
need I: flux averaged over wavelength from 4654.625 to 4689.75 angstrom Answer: 17.5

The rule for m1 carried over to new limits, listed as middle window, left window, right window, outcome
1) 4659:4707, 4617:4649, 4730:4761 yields 0.02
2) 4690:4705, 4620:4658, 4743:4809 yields 0.01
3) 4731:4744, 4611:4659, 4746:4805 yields 0.03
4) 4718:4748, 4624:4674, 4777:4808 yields -0.01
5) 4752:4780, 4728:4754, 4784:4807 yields 0.01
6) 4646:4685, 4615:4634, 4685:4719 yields 0.04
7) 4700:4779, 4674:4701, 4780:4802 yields 0.02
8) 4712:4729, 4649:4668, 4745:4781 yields -0.06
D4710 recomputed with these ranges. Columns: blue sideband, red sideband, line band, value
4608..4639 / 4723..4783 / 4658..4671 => 0.042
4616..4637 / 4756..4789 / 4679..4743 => 0.013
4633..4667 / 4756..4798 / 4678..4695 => -0.018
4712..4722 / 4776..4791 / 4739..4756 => 0.053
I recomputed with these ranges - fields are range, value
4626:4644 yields 17.7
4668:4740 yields 17.9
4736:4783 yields 17.9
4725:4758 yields 17.9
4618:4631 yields 18.2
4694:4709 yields 17.5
